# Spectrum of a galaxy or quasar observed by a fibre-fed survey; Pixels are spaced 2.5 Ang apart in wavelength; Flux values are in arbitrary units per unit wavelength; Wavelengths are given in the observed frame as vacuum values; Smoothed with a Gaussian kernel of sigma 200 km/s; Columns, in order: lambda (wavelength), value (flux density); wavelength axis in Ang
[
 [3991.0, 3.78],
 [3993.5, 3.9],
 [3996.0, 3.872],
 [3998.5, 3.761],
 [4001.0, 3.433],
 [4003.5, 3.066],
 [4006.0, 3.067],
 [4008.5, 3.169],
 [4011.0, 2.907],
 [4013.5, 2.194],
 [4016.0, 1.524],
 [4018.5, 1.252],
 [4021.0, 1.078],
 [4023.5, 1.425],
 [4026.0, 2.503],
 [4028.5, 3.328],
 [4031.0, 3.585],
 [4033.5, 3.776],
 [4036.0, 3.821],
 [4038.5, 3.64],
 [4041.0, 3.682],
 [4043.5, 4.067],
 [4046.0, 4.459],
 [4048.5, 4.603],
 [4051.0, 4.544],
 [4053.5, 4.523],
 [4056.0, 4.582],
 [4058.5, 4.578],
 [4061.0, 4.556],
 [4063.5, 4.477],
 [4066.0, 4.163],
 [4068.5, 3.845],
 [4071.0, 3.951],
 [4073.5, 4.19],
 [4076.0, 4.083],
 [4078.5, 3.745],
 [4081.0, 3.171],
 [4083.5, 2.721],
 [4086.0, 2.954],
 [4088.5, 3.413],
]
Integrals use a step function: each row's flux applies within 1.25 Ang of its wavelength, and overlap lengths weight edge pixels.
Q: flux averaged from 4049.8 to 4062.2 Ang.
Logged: 4.56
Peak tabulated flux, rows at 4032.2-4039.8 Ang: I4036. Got 3.821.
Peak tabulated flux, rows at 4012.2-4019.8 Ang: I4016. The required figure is 2.194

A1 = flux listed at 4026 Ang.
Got 2.503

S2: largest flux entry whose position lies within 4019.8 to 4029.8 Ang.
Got 3.328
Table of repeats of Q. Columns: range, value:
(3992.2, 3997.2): 3.89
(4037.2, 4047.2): 3.96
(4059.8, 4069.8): 4.26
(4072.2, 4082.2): 3.8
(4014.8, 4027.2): 1.55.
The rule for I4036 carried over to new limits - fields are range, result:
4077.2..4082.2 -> 3.745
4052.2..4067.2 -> 4.582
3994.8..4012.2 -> 3.872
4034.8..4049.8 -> 4.603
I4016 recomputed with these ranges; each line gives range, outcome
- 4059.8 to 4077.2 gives 4.556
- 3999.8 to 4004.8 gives 3.433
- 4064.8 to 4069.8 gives 4.163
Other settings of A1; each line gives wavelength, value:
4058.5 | 4.578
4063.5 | 4.477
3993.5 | 3.9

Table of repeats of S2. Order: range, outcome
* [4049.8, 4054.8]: 4.544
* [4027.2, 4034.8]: 3.776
